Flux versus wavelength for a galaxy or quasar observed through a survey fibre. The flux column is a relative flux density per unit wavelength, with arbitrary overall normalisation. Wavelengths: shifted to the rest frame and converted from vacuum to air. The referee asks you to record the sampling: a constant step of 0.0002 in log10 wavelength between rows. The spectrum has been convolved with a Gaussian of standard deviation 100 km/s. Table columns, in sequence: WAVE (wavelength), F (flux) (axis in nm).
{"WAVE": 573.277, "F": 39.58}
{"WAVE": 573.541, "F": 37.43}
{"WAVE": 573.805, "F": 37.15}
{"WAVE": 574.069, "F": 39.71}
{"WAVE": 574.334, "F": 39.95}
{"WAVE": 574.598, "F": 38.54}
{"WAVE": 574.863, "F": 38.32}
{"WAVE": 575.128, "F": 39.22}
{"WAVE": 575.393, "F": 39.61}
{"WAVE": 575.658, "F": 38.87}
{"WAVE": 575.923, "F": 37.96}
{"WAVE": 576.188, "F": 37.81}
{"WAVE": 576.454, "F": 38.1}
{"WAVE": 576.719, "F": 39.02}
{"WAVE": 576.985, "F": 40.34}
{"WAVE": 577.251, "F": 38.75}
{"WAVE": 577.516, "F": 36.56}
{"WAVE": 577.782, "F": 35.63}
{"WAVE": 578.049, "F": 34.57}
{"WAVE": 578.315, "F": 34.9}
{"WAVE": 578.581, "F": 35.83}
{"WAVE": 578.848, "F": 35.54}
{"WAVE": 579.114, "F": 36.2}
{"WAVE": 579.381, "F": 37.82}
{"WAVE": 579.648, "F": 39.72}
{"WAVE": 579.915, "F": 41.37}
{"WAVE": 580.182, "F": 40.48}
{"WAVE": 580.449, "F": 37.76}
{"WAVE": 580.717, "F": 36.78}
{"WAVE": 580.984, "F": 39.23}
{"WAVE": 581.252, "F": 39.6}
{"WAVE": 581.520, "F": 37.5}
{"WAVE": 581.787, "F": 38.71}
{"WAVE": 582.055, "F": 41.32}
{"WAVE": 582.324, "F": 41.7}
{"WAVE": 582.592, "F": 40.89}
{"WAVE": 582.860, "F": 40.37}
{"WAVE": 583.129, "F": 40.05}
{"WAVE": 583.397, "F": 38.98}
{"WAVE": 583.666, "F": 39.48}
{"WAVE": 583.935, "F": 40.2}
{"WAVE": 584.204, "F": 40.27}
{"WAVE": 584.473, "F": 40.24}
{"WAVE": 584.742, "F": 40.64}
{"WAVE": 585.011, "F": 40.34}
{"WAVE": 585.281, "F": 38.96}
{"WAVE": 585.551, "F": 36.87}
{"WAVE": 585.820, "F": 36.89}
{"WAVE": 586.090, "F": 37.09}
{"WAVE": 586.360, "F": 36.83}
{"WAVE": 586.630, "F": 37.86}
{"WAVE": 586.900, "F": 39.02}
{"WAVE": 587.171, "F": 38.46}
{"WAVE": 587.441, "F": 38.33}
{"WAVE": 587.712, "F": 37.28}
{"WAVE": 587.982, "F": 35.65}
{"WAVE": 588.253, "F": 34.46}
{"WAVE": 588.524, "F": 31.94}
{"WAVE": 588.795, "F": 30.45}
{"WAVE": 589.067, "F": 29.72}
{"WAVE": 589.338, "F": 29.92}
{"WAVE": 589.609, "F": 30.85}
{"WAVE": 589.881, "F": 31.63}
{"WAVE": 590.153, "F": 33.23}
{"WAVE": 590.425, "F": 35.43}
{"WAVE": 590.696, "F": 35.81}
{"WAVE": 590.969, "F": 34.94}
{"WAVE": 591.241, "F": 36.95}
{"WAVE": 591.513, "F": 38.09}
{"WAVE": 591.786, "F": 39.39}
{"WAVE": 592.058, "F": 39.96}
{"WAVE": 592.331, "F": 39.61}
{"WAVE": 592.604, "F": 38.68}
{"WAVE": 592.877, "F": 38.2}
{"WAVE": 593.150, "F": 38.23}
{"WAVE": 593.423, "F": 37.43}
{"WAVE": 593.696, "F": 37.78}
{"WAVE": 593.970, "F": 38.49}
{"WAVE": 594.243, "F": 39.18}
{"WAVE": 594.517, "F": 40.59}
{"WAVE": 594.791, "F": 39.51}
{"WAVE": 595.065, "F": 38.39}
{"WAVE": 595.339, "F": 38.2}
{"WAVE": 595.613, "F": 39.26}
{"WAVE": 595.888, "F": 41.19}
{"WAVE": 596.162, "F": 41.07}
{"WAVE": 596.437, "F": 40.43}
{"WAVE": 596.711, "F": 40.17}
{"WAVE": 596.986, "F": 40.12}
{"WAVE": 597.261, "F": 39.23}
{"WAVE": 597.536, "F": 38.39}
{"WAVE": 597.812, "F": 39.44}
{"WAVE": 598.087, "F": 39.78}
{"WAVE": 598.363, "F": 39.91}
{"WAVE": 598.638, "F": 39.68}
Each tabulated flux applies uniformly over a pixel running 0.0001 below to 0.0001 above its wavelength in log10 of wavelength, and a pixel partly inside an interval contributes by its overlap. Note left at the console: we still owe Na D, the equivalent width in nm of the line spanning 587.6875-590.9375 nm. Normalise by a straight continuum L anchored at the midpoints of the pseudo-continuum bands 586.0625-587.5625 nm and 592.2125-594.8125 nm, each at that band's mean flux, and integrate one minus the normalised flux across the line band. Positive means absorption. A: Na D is 0.45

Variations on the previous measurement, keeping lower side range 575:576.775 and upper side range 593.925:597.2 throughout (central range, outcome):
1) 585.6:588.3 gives 0.14 nm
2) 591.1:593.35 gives 0.05 nm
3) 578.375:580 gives 0.06 nm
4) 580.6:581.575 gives 0.01 nm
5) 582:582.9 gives -0.05 nm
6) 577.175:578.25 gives 0.07 nm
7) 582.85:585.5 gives -0.05 nm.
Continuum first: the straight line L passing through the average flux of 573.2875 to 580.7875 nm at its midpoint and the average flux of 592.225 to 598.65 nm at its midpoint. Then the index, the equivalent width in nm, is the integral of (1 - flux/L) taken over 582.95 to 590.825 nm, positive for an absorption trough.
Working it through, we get 0.45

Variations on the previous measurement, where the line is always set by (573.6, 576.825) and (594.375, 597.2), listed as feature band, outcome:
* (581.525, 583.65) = -0.053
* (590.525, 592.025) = 0.091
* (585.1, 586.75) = 0.075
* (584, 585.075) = -0.032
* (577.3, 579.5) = 0.163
